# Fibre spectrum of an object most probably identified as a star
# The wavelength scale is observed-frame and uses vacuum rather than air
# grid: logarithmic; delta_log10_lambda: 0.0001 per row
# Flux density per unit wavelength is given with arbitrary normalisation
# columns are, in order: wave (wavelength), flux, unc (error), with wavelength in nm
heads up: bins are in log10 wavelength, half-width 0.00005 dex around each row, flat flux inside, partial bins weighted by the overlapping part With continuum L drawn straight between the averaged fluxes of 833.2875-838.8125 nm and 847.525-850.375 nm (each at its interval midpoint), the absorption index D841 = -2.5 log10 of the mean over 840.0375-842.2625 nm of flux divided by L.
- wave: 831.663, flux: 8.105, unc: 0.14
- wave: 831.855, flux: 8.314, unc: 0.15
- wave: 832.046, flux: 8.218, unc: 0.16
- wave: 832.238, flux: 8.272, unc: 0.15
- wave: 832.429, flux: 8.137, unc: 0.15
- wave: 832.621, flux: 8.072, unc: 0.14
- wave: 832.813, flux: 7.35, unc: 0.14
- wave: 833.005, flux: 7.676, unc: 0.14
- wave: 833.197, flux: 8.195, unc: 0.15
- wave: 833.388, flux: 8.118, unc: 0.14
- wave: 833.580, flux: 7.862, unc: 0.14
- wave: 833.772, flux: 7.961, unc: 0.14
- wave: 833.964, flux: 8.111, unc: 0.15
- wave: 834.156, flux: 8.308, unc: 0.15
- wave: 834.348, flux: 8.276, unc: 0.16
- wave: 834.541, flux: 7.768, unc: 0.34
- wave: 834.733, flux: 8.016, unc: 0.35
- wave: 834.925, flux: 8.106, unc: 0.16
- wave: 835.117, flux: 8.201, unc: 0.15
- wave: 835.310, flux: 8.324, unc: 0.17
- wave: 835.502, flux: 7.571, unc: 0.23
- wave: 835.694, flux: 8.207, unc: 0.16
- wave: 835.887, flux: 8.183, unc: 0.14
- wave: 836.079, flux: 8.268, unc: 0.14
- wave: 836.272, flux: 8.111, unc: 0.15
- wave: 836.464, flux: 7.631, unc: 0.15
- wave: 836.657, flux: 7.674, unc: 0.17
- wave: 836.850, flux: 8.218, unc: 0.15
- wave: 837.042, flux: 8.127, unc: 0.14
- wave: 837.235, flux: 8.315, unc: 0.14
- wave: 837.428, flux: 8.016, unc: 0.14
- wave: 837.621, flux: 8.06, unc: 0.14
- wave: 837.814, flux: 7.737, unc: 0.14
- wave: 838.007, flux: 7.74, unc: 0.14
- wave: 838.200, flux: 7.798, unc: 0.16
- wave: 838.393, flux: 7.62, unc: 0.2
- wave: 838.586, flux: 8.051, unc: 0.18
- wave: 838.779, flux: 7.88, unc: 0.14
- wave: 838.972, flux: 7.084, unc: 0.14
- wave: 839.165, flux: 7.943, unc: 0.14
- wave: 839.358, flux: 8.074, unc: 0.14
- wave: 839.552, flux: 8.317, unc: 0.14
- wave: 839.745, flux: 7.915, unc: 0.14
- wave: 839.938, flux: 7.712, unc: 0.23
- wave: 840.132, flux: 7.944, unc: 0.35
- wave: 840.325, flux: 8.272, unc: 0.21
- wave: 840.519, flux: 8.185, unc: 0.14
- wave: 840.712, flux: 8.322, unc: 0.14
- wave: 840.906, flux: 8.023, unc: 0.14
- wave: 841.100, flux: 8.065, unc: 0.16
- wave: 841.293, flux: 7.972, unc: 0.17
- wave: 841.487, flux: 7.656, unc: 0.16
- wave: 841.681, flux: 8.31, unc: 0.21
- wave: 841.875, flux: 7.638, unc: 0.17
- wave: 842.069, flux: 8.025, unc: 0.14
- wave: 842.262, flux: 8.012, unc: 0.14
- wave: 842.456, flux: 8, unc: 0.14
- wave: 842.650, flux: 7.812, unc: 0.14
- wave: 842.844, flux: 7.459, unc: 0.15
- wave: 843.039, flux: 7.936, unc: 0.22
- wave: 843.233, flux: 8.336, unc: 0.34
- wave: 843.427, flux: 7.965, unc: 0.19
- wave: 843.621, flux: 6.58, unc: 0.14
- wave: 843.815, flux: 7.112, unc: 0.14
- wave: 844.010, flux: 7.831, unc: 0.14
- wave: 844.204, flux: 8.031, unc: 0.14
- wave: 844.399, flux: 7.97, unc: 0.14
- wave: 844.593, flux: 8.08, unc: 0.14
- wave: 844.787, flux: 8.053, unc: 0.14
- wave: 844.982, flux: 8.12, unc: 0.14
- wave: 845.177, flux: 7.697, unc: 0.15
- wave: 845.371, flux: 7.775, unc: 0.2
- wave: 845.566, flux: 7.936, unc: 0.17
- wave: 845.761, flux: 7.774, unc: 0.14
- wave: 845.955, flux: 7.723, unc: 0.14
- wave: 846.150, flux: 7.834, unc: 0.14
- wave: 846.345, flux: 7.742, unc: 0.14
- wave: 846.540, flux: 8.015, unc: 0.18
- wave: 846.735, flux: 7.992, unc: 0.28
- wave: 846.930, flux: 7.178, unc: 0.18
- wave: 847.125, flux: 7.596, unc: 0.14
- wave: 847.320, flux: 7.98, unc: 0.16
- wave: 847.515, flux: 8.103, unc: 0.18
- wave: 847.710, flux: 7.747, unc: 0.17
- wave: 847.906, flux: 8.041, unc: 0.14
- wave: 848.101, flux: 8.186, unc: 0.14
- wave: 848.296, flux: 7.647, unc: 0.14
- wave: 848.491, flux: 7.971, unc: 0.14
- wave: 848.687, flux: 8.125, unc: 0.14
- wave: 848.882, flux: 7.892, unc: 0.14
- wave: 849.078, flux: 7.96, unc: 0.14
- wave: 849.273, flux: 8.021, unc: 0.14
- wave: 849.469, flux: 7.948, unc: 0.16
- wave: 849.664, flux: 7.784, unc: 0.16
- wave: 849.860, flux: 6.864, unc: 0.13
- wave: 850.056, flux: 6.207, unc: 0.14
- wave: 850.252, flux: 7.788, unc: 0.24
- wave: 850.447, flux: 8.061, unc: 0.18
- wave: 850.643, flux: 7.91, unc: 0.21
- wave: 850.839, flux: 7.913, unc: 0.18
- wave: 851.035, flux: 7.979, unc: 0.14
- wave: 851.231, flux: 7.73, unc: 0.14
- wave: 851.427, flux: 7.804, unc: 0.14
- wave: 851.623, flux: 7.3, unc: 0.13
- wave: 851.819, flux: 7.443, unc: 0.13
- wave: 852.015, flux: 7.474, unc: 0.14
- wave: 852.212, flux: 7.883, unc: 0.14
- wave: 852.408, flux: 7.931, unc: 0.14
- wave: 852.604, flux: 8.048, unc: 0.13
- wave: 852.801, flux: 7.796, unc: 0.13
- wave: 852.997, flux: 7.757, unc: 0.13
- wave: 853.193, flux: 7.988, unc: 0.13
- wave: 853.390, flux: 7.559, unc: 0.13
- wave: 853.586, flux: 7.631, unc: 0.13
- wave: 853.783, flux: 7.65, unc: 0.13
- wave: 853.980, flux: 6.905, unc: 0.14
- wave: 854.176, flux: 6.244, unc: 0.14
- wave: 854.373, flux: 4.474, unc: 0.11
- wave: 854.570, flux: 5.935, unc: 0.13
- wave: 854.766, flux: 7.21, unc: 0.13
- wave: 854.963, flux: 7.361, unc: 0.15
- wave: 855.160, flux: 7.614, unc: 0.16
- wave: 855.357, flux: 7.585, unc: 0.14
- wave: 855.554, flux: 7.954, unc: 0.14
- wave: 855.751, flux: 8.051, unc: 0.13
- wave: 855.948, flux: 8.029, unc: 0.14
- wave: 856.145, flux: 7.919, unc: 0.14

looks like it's -0.02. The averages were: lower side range 8.01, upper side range 7.74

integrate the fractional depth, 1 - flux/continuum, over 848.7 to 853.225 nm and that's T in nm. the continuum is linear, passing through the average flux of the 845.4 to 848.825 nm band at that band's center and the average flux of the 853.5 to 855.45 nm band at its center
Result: -0.24 nm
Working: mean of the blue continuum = 7.86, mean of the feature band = 7.72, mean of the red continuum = 6.85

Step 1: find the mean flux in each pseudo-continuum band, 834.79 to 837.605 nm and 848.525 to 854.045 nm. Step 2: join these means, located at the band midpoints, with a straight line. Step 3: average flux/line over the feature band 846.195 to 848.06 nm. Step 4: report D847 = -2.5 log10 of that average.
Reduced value 0.00 mag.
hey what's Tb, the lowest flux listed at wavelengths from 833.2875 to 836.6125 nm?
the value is 7.571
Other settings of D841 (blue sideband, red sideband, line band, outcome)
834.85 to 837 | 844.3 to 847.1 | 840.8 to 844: 0.01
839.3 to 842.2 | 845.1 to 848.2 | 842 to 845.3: 0.01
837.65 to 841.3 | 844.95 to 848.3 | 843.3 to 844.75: 0.03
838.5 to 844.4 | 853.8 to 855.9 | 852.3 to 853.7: -0.10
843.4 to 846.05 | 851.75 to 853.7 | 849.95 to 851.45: 0.01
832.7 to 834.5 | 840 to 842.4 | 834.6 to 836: -0.01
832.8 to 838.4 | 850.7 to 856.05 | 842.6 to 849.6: -0.02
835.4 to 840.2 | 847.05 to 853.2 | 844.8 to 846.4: 0.00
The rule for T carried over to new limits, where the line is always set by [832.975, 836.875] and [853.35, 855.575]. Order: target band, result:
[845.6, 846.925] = -0.069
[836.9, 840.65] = -0.056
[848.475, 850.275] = -0.097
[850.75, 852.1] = -0.101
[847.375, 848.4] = -0.087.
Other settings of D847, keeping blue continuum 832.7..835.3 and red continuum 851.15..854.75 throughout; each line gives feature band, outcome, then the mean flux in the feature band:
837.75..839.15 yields 0.017 mag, 7.72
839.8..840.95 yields -0.042 mag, 8.07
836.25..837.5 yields -0.015 mag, 8.01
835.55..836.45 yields -0.024 mag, 8.11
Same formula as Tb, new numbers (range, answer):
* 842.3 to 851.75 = 6.207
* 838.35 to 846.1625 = 6.58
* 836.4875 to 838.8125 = 7.62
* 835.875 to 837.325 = 7.631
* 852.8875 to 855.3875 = 4.474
